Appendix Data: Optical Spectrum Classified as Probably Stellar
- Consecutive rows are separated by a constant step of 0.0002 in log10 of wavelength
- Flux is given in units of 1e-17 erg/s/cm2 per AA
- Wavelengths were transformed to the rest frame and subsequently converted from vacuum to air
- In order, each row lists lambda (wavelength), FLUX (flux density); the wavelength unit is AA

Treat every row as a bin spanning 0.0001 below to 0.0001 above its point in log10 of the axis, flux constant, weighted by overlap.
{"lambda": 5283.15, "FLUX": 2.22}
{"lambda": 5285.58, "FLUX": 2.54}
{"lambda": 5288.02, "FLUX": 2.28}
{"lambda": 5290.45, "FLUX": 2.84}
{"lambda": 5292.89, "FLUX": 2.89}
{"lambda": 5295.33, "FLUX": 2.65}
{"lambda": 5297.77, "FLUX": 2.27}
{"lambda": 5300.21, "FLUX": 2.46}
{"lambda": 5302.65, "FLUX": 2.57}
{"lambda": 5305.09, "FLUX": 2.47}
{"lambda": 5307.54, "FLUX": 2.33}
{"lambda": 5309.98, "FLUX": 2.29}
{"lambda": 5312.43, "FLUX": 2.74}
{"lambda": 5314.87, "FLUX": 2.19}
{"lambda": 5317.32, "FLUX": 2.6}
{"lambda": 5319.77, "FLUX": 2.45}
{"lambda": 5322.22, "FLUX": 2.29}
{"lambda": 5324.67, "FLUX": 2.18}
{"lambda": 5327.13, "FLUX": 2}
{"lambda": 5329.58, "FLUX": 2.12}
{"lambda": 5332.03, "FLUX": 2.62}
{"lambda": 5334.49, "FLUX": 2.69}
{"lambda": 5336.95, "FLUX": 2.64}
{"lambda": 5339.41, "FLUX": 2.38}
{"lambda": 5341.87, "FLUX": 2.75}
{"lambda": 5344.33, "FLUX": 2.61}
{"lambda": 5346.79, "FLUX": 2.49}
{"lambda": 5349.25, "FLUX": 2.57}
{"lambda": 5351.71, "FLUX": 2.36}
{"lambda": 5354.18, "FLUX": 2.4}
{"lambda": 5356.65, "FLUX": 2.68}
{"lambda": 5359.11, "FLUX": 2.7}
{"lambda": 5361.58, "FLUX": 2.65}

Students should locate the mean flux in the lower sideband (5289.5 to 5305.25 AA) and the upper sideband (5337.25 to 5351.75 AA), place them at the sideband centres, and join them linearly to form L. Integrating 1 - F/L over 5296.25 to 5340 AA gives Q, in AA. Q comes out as 2.9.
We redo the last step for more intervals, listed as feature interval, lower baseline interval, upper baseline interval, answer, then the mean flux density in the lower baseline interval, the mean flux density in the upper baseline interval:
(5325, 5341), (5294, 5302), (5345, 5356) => 0.5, 2.47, 2.47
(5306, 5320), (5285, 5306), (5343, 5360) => 0.6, 2.55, 2.54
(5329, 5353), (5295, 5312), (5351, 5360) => -0.2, 2.44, 2.54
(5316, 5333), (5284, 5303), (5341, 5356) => 1.5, 2.56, 2.53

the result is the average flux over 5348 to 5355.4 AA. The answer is 2.44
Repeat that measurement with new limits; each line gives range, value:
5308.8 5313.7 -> 2.51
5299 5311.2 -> 2.42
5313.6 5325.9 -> 2.34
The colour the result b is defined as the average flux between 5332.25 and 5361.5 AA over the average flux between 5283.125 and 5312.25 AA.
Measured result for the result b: 1.03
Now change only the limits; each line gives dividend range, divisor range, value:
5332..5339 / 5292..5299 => 1.01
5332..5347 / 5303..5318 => 1.07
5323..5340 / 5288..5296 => 0.87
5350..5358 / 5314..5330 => 1.10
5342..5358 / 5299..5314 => 1.03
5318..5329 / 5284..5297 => 0.86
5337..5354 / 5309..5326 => 1.06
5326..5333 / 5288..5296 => 0.82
